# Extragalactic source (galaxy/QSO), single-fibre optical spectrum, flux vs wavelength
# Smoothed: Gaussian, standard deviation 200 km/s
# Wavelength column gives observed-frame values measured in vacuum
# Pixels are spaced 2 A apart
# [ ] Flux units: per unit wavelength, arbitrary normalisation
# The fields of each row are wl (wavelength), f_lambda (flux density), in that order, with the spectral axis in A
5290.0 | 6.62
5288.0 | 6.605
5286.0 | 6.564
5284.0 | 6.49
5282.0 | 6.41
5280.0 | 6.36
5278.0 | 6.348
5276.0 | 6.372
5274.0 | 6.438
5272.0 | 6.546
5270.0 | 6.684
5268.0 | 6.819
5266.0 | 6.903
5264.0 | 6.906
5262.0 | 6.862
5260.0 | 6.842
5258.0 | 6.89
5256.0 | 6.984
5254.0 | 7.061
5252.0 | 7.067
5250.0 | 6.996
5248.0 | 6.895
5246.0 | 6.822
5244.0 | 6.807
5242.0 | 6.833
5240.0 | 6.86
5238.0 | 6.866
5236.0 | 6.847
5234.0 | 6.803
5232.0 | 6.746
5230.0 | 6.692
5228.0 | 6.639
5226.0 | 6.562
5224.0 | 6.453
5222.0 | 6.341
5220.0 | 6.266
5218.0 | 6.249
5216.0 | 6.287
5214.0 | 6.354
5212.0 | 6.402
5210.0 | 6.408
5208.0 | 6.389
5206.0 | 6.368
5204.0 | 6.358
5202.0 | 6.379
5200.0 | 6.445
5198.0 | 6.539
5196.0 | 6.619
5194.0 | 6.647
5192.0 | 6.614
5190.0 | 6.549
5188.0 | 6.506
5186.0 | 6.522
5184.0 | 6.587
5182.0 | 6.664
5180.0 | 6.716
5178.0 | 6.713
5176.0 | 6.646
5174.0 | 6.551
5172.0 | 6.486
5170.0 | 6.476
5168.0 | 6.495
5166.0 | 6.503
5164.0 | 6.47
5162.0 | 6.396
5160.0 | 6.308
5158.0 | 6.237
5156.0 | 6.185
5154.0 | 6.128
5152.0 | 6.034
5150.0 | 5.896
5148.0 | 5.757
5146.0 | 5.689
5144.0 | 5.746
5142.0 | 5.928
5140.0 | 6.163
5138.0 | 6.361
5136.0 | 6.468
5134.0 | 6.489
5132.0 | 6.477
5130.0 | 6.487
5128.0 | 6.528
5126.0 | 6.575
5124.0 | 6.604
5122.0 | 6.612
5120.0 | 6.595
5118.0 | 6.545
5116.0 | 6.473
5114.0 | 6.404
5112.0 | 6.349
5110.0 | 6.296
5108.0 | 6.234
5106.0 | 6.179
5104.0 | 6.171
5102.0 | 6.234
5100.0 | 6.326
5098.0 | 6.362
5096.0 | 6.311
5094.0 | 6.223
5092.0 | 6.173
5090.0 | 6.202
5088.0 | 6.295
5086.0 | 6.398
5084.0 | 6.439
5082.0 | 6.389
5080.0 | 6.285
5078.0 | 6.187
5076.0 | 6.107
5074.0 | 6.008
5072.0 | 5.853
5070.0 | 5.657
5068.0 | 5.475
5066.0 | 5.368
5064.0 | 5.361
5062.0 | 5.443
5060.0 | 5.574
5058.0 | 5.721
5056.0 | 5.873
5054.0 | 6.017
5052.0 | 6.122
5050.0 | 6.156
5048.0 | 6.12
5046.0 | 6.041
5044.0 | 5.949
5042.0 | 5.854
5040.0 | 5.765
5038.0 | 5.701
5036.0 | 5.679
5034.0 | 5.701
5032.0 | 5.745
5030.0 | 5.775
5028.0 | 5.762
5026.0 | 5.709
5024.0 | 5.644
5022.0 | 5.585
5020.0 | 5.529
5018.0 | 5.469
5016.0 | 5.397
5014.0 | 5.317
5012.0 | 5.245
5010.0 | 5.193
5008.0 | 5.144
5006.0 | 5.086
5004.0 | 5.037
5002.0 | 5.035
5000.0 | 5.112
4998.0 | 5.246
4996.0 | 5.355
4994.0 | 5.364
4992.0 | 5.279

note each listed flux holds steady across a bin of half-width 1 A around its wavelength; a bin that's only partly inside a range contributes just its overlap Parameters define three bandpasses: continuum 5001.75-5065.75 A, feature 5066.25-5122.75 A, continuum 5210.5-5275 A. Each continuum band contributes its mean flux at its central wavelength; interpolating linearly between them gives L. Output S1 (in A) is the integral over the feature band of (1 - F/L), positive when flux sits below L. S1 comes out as -2.76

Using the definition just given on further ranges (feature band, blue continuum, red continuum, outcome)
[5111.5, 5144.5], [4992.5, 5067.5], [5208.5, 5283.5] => -1.89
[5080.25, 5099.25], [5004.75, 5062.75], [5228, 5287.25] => -1.20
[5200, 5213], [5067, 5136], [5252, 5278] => 0.42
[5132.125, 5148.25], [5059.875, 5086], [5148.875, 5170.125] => 0.19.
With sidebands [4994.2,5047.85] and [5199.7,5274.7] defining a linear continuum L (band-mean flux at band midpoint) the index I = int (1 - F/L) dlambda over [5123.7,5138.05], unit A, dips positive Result -1.0 A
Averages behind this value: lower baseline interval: 5.51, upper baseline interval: 6.66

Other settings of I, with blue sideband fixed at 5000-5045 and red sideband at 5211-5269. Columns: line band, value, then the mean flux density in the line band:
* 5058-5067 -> 0.41 A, 5.47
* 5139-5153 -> 0.70 A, 5.89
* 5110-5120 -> -0.69 A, 6.44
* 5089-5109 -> -1.03 A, 6.24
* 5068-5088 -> -1.04 A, 6.12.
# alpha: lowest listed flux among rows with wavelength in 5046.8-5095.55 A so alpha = 5.361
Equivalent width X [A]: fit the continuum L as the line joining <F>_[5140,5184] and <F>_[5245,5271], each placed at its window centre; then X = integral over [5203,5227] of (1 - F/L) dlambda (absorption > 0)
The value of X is 0.9 A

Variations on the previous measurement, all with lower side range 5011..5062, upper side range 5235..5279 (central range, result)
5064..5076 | 0.4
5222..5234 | 0.1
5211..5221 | 0.4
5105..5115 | -0.3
